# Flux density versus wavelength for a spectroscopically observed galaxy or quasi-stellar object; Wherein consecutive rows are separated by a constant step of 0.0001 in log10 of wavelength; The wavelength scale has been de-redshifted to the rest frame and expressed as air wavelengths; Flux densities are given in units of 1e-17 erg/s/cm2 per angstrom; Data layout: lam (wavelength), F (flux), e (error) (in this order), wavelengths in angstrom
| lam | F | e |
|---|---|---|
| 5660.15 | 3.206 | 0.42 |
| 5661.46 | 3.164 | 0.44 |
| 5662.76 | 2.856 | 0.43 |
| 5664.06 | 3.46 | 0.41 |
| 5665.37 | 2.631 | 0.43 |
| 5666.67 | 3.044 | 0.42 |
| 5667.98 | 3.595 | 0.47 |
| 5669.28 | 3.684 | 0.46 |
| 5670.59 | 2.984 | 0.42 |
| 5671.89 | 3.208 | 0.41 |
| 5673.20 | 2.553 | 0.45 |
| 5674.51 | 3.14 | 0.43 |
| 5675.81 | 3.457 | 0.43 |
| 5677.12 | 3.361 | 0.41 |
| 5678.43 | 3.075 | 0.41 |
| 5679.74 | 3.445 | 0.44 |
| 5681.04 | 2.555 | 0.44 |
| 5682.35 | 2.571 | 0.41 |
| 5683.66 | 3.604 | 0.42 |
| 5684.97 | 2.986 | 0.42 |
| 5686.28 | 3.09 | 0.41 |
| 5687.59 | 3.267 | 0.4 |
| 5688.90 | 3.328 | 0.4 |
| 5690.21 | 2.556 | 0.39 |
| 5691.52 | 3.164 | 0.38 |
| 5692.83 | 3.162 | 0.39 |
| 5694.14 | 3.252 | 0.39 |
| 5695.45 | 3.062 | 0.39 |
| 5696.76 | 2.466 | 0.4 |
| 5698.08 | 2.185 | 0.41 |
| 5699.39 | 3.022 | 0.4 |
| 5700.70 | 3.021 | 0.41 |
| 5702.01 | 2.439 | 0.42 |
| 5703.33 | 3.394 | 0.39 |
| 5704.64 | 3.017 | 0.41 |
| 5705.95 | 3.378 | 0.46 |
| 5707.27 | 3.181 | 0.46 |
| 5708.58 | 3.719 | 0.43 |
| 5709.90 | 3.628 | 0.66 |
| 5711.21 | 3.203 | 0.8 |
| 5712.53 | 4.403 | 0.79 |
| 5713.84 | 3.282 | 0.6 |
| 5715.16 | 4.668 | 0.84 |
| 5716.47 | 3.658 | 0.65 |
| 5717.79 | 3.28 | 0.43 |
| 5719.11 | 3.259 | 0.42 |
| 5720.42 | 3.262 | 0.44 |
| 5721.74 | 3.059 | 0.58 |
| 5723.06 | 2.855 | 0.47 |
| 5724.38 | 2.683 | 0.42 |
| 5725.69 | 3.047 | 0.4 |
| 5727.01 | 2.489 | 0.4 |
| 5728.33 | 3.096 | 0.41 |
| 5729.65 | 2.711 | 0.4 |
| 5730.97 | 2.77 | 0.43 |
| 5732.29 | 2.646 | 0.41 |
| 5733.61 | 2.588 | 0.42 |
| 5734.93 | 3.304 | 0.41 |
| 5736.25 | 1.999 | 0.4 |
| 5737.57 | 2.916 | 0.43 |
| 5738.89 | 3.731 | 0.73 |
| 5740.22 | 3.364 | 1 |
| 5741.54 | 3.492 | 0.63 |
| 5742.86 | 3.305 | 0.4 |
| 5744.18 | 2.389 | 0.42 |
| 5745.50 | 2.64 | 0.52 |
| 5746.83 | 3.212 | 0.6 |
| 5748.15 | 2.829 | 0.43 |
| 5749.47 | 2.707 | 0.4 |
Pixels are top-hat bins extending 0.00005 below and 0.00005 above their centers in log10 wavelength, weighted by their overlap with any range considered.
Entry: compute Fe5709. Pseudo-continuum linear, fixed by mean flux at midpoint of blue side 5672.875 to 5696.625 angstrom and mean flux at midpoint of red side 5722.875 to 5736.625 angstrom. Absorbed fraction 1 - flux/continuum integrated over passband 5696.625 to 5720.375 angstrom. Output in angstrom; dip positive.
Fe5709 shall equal -3.3 angstrom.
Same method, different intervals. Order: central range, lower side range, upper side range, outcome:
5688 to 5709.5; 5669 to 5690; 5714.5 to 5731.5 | 0.7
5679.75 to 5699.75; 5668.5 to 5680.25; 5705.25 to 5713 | 2.4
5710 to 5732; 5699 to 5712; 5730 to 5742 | -1.0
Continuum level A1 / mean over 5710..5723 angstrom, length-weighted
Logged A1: 3.53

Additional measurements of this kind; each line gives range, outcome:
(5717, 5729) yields 3.01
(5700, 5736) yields 3.17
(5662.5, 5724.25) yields 3.18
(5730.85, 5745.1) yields 2.96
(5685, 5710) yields 3.06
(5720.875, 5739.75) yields 2.86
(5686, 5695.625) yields 3.11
